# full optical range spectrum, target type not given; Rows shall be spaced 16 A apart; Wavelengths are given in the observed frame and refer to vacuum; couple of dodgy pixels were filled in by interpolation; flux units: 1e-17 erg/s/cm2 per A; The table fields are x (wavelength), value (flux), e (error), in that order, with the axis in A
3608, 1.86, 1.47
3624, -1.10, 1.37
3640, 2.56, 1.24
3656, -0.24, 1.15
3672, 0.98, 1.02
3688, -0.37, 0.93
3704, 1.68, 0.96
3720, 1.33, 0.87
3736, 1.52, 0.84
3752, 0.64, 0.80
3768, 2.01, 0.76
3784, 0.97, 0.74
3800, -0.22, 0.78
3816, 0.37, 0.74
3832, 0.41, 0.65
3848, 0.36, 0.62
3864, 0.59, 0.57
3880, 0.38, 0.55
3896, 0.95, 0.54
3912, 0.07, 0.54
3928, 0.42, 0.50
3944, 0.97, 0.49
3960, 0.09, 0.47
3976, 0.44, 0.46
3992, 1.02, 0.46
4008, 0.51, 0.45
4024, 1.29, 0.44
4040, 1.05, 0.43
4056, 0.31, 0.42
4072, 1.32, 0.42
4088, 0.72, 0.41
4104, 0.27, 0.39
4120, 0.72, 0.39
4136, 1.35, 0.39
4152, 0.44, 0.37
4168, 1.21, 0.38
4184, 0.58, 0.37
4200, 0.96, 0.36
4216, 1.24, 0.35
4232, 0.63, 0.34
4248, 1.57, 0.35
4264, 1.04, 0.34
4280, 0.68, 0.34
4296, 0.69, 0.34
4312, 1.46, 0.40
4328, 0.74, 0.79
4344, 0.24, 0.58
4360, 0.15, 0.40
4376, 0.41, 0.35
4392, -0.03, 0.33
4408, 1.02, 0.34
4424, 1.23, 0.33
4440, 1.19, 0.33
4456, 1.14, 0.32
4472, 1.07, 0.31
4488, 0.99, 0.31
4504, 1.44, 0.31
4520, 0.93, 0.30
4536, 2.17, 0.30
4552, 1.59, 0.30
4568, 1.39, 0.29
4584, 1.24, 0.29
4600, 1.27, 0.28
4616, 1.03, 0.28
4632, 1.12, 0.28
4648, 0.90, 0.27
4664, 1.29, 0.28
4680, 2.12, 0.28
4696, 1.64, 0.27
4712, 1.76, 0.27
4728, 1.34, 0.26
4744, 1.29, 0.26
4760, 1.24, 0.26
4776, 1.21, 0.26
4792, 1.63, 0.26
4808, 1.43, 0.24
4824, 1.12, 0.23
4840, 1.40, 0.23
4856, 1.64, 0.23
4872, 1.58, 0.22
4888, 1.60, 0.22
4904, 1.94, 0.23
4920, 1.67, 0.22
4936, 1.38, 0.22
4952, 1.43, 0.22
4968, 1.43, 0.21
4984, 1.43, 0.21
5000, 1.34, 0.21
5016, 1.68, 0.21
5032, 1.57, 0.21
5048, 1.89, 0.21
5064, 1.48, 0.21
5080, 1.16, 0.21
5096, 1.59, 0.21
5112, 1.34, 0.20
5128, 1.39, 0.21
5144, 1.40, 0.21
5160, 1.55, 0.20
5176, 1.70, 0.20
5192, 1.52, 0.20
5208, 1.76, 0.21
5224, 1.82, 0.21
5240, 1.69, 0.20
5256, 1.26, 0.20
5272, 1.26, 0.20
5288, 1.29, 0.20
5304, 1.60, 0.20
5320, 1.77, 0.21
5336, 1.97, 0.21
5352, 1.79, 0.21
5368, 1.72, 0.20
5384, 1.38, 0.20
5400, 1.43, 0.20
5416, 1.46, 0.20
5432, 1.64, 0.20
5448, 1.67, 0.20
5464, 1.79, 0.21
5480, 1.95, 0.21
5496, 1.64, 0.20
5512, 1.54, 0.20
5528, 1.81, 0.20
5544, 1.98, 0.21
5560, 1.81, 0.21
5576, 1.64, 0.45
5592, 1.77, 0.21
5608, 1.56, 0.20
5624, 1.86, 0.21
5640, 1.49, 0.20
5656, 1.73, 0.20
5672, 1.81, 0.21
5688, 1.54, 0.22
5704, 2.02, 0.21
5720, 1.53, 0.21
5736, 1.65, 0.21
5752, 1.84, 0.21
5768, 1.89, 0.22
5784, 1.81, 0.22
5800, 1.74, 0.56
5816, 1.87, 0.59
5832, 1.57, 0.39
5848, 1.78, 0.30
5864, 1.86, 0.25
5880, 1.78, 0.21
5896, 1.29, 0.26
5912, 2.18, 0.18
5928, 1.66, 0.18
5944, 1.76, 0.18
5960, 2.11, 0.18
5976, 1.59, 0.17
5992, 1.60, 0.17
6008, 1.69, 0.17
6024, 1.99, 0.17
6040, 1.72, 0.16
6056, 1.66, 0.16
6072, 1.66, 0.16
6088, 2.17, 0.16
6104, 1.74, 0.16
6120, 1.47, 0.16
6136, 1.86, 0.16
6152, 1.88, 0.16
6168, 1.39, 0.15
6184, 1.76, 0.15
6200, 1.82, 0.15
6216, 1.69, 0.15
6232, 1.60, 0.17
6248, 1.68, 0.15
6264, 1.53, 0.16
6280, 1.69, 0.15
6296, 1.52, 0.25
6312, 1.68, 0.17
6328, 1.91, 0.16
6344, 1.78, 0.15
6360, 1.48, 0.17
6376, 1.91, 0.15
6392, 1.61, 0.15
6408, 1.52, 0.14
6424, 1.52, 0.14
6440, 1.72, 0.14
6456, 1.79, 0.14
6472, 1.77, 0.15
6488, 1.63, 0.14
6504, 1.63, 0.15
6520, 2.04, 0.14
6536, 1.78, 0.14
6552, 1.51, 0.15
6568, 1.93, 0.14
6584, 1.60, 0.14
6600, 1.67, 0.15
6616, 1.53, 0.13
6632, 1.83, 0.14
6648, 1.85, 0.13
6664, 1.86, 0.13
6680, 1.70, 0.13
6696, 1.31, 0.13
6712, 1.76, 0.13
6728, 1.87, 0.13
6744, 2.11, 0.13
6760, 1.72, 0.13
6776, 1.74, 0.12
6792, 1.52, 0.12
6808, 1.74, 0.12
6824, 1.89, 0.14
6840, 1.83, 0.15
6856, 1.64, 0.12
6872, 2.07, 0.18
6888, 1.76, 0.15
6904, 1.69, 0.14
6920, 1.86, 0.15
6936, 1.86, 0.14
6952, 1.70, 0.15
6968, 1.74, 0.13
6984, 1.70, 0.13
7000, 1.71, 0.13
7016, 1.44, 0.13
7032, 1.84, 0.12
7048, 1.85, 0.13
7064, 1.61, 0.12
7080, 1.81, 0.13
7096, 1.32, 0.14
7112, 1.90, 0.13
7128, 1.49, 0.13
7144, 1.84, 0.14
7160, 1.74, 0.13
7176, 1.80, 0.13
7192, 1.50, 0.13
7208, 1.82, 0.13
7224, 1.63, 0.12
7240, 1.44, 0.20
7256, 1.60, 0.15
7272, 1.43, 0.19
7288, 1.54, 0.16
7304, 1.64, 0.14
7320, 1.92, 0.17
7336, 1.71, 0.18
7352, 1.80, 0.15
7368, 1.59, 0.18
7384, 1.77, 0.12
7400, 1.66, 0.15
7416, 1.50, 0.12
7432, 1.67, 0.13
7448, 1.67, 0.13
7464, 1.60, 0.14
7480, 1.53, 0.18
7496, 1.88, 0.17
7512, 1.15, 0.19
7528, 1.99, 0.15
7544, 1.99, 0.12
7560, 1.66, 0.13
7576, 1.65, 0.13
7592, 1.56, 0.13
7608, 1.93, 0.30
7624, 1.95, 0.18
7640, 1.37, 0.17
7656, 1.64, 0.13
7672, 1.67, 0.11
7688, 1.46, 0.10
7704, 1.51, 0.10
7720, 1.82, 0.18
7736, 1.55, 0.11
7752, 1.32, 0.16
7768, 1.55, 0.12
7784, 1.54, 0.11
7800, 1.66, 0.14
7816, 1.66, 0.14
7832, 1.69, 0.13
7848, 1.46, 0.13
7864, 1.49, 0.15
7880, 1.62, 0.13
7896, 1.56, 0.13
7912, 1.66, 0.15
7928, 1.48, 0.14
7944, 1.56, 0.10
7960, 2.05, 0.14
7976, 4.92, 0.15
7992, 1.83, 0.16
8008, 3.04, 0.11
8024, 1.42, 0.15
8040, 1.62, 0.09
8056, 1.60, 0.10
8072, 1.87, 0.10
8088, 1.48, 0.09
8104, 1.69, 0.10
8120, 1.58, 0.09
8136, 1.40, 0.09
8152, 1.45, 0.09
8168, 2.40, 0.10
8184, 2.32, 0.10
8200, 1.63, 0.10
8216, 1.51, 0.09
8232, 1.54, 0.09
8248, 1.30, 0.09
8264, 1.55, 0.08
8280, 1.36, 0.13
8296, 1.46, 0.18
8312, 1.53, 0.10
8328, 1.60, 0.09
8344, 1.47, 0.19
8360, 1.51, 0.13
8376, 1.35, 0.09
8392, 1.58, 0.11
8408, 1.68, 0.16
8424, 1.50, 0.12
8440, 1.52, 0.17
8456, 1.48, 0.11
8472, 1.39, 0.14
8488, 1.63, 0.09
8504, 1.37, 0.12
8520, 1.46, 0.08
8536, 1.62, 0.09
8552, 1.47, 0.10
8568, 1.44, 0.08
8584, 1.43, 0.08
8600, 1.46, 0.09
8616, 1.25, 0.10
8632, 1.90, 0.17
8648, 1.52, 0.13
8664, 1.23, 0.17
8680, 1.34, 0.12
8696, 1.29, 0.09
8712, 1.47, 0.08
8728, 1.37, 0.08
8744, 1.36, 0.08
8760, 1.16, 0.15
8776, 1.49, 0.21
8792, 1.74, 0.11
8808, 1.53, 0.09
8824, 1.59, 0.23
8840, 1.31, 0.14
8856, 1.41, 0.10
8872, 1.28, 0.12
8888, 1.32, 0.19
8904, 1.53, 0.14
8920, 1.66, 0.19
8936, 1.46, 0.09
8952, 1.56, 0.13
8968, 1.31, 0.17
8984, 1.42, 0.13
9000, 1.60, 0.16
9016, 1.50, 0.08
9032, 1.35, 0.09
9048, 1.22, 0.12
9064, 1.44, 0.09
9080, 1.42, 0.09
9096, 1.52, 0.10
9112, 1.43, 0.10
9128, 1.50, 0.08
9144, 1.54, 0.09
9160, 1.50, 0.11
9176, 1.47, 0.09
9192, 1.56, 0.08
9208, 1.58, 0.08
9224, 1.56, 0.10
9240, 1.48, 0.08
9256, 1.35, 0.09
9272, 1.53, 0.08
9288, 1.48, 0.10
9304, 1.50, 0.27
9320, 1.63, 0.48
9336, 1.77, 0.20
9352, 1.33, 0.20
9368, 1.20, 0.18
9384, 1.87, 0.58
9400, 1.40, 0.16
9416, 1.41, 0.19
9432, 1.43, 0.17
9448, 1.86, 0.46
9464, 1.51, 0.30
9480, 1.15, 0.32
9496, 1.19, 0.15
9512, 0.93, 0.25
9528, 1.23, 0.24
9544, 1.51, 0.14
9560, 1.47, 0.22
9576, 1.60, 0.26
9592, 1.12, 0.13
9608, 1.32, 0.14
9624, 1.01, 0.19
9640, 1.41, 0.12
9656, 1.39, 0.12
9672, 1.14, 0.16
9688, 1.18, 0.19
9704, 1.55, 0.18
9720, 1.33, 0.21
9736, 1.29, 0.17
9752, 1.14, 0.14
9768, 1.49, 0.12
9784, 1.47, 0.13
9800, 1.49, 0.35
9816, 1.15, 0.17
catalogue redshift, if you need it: 0.216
